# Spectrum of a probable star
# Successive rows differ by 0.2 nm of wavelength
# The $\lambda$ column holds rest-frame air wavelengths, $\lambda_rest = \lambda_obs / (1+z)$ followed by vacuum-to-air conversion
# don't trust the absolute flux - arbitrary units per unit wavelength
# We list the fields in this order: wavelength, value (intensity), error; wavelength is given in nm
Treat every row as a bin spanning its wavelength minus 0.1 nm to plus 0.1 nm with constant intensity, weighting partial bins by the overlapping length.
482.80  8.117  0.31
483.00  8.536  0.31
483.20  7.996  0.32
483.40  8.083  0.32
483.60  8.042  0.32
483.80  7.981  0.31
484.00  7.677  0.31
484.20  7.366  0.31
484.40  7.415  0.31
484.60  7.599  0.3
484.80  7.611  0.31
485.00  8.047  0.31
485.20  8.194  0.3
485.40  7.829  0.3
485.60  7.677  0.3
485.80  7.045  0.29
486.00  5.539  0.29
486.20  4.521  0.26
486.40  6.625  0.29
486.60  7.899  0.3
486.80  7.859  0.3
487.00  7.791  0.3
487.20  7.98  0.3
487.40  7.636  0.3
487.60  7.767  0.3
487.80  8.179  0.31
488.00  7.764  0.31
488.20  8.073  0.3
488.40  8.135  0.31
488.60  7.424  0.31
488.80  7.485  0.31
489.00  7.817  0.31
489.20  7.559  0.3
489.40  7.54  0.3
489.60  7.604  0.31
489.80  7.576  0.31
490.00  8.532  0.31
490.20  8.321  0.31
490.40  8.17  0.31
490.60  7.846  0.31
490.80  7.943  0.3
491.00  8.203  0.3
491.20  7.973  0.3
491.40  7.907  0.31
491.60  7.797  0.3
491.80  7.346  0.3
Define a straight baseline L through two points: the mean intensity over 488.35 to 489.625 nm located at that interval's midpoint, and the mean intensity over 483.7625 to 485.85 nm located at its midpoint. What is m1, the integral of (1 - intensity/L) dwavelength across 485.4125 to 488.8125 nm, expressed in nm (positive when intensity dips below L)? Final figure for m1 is 0.12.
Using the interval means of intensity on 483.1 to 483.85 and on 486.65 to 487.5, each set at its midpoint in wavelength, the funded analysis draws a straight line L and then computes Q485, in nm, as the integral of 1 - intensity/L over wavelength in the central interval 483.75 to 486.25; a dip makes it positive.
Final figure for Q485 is 0.20 nm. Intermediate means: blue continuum 8.03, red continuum 7.82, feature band 7.31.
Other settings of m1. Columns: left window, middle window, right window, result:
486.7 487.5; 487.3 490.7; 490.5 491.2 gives 0.02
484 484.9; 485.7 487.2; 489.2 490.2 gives 0.16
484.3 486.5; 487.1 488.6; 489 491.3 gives -0.07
